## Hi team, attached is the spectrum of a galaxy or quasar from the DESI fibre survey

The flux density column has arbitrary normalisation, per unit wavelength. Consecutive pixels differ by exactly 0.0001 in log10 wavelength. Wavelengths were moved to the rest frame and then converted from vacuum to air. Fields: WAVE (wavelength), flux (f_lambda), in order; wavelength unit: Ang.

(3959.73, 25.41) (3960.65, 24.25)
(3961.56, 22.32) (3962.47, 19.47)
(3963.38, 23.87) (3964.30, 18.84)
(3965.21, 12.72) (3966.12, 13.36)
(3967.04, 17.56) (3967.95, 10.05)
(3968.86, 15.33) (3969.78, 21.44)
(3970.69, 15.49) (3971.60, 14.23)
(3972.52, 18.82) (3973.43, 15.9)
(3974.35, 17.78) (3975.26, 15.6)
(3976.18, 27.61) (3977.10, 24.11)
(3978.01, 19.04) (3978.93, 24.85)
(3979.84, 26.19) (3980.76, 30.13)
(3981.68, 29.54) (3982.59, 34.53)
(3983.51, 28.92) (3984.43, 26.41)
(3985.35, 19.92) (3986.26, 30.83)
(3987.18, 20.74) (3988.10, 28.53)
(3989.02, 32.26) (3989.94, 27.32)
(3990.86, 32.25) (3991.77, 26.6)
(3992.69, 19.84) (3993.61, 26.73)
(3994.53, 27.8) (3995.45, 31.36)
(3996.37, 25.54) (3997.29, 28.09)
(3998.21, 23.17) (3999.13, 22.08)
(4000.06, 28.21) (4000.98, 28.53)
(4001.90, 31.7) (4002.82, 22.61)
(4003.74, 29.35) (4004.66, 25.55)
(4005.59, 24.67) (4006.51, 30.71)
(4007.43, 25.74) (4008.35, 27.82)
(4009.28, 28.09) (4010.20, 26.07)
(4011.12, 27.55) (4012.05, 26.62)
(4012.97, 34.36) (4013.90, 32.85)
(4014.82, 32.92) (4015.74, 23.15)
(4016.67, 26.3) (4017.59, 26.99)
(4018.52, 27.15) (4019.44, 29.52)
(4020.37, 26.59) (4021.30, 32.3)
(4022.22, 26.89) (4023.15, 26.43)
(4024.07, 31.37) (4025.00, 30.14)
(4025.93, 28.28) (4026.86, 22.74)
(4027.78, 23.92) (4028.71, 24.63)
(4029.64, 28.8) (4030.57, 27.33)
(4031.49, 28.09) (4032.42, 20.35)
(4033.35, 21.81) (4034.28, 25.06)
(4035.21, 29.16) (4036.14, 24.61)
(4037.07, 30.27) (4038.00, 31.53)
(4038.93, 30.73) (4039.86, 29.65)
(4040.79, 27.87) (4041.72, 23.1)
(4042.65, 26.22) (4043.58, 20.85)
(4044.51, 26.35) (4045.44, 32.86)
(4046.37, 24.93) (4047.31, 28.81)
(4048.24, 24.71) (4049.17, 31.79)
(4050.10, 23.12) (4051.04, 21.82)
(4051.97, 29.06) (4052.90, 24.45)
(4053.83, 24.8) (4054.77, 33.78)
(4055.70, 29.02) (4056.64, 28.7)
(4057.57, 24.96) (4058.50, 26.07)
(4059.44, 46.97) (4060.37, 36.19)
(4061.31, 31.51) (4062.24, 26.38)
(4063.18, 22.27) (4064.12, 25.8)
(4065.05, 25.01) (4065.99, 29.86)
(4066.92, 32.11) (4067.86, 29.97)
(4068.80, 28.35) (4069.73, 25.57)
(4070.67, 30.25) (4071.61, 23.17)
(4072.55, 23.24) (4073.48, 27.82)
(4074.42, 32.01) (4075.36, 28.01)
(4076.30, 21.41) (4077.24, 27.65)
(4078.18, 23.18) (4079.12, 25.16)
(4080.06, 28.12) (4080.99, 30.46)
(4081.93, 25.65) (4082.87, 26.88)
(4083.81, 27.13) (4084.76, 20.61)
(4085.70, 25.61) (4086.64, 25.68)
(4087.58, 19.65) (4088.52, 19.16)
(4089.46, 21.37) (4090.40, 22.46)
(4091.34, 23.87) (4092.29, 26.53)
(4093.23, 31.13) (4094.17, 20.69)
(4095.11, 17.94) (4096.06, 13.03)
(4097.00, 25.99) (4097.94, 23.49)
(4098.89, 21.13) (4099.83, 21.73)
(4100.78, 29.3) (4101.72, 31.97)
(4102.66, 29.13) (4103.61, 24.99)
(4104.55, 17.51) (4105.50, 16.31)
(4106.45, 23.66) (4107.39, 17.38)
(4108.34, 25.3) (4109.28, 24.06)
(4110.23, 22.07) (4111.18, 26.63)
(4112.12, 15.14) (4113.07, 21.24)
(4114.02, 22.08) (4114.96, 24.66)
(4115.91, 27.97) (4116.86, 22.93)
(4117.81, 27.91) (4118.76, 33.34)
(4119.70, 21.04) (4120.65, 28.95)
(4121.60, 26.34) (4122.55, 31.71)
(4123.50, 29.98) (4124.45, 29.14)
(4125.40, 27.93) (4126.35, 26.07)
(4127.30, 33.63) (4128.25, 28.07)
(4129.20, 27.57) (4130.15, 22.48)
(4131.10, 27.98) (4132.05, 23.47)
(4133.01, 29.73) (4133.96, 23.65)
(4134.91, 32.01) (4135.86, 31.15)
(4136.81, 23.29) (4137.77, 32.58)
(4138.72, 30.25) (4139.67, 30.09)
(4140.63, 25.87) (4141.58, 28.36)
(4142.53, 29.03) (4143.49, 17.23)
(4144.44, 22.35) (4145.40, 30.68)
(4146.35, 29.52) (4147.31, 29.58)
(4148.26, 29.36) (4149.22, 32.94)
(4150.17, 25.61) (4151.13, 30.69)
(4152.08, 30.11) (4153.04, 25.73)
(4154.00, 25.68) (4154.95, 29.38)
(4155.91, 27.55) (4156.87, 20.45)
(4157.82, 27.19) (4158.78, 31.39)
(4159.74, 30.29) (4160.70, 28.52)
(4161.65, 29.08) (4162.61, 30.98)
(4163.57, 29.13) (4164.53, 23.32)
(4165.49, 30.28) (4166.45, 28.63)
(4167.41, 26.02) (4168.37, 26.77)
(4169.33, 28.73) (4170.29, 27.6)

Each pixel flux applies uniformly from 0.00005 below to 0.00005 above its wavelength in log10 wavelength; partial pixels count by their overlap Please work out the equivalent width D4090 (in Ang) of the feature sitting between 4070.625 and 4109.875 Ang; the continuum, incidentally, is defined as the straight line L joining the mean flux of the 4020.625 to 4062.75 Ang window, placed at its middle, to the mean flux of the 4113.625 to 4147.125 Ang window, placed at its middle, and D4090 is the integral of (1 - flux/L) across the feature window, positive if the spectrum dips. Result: 4.8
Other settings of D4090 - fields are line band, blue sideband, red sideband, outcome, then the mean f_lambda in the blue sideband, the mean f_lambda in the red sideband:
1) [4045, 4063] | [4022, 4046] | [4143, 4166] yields -1.20 Ang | 26.9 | 27.8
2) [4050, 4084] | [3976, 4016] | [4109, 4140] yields -0.92 Ang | 27.3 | 26.8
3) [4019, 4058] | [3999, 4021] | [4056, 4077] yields 1.45 Ang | 27.8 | 28.4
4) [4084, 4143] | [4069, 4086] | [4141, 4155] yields 3.88 Ang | 26.3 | 27.7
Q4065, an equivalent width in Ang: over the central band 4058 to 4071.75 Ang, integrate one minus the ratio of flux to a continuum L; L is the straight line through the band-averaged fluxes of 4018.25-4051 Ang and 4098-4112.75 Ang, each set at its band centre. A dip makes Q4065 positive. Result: -2.2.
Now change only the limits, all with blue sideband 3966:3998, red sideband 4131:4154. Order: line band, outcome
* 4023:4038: -1.0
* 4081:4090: 0.9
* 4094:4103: 1.1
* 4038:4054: -0.9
